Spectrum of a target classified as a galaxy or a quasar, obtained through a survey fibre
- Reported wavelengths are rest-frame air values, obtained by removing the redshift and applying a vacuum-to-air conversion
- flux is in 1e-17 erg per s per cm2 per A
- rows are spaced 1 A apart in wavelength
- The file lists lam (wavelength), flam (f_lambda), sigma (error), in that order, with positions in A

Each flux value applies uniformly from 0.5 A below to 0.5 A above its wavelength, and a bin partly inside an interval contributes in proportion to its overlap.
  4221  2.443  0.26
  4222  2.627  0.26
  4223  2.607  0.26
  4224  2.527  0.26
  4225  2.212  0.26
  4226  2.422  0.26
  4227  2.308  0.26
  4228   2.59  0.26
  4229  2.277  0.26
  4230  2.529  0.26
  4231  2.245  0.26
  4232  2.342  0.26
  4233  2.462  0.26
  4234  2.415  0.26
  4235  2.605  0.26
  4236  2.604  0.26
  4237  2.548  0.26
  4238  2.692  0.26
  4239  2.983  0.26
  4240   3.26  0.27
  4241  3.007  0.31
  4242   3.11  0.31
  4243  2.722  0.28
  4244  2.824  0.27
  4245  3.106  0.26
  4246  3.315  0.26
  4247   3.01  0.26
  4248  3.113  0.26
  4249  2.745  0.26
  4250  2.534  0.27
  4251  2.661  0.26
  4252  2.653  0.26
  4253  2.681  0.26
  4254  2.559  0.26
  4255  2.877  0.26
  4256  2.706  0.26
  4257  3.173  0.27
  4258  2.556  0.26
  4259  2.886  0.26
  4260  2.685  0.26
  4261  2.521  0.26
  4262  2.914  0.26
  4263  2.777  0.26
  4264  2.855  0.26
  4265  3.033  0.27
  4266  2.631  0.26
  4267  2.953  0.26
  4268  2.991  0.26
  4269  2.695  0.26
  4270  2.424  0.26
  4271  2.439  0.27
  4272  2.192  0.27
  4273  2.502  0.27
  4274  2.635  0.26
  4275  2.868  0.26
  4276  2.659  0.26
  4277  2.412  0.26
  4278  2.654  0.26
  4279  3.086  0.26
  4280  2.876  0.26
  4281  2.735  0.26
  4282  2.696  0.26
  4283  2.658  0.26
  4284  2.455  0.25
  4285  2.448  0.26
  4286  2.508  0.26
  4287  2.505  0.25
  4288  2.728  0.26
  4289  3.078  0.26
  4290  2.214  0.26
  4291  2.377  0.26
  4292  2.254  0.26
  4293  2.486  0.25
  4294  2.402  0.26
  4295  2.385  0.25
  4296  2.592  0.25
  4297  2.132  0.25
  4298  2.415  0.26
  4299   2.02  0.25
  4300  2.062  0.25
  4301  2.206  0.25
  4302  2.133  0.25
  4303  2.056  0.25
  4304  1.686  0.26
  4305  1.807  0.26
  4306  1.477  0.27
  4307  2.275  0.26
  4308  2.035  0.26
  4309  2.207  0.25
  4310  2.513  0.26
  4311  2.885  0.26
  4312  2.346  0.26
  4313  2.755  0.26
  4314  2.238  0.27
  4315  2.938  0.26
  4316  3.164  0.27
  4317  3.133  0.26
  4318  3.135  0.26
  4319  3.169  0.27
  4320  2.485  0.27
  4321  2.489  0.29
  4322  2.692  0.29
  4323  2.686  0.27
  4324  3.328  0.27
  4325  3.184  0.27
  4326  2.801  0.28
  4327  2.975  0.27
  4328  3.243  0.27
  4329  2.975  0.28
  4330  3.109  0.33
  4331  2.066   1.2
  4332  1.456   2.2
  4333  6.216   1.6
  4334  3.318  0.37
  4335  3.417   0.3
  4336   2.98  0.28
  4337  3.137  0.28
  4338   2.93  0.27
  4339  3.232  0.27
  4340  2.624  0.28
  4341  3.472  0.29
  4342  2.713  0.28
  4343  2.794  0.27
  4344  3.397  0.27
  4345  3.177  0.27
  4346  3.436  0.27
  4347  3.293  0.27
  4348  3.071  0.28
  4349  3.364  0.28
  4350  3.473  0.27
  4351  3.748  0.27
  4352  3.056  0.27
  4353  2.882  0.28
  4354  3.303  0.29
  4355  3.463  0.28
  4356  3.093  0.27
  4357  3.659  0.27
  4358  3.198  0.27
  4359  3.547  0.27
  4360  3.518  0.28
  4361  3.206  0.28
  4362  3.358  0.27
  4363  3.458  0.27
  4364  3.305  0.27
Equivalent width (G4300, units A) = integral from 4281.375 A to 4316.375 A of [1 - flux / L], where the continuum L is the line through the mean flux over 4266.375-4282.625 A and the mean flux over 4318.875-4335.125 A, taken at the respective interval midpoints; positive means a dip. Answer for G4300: 5.7 A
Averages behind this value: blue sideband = 2.68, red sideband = 3.02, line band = 2.37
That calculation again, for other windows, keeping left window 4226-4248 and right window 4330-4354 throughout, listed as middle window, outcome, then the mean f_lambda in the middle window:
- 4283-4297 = 2.2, 2.49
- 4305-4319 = 2.3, 2.54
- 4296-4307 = 3.5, 2.04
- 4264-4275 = 0.7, 2.67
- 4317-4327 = 0.6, 2.9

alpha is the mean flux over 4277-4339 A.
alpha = 2.65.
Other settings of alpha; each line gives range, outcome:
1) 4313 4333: 2.89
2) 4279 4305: 2.41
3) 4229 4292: 2.7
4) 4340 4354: 3.2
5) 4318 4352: 3.1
